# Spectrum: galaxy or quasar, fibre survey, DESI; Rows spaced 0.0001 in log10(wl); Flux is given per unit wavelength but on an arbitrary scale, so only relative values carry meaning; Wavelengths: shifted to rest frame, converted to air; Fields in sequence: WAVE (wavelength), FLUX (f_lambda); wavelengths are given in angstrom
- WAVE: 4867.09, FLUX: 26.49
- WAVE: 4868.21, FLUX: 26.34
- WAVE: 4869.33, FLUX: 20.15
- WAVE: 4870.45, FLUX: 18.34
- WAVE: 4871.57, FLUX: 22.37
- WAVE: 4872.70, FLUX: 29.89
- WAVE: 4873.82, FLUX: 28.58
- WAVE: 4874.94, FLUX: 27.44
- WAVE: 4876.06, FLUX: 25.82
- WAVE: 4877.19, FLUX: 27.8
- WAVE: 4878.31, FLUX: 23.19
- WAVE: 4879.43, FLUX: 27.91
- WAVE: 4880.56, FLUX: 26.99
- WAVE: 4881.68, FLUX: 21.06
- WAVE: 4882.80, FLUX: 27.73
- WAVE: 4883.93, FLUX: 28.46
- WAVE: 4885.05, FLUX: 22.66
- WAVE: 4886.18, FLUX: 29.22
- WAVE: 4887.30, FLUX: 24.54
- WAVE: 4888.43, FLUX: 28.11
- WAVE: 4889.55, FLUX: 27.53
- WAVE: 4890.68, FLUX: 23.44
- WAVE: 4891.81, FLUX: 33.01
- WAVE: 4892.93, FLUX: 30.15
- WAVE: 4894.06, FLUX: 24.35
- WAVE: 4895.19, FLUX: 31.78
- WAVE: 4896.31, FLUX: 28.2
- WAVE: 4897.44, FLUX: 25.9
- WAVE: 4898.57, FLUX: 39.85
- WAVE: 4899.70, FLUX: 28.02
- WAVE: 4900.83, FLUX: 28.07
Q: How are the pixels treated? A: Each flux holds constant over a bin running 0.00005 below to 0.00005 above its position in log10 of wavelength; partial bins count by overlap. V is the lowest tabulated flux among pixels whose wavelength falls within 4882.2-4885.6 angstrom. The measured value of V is 22.66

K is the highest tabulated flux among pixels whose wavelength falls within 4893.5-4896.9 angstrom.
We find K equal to 31.78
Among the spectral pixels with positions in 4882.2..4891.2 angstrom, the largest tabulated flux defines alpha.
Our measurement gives 29.22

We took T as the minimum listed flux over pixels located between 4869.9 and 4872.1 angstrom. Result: 18.34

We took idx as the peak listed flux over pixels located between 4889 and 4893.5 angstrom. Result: 33.01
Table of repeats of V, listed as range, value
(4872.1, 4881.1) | 23.19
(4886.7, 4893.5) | 23.44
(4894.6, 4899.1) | 25.9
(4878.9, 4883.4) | 21.06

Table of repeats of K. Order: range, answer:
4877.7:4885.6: 28.46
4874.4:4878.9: 27.8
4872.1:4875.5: 29.89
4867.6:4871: 26.34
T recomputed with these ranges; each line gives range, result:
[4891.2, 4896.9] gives 24.35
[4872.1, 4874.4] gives 28.58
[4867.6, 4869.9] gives 20.15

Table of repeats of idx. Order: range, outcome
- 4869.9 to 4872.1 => 22.37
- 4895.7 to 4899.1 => 39.85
